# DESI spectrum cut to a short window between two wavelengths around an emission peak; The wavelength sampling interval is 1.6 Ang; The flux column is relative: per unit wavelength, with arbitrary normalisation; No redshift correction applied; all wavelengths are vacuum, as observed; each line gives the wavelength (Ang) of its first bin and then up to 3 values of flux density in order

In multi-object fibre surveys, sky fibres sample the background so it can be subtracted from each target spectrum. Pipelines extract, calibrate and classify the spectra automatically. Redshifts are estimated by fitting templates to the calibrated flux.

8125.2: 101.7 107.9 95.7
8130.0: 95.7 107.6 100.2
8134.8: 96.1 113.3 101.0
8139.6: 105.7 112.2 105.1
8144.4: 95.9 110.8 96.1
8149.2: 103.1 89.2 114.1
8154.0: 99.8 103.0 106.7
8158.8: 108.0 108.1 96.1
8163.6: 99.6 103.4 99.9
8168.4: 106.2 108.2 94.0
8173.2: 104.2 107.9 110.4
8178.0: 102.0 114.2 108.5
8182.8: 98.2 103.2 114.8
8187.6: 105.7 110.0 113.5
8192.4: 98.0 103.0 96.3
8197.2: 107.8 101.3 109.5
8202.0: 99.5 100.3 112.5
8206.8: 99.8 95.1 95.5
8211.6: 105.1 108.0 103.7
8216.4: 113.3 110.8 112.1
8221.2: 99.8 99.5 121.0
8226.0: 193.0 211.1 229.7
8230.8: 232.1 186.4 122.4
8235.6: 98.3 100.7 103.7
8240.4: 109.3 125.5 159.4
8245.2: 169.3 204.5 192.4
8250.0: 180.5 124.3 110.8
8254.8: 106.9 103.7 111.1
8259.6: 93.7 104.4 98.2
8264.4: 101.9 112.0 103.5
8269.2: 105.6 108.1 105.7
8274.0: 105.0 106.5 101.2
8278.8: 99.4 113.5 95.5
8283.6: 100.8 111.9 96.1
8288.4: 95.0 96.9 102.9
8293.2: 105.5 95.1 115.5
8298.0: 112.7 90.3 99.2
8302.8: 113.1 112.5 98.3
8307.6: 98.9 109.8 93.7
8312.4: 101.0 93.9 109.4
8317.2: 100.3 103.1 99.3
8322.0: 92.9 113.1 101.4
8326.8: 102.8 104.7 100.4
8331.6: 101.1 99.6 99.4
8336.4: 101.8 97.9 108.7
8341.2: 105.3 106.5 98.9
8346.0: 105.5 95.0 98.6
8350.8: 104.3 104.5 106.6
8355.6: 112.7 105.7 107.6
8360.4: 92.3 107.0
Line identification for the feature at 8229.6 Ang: [S II]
